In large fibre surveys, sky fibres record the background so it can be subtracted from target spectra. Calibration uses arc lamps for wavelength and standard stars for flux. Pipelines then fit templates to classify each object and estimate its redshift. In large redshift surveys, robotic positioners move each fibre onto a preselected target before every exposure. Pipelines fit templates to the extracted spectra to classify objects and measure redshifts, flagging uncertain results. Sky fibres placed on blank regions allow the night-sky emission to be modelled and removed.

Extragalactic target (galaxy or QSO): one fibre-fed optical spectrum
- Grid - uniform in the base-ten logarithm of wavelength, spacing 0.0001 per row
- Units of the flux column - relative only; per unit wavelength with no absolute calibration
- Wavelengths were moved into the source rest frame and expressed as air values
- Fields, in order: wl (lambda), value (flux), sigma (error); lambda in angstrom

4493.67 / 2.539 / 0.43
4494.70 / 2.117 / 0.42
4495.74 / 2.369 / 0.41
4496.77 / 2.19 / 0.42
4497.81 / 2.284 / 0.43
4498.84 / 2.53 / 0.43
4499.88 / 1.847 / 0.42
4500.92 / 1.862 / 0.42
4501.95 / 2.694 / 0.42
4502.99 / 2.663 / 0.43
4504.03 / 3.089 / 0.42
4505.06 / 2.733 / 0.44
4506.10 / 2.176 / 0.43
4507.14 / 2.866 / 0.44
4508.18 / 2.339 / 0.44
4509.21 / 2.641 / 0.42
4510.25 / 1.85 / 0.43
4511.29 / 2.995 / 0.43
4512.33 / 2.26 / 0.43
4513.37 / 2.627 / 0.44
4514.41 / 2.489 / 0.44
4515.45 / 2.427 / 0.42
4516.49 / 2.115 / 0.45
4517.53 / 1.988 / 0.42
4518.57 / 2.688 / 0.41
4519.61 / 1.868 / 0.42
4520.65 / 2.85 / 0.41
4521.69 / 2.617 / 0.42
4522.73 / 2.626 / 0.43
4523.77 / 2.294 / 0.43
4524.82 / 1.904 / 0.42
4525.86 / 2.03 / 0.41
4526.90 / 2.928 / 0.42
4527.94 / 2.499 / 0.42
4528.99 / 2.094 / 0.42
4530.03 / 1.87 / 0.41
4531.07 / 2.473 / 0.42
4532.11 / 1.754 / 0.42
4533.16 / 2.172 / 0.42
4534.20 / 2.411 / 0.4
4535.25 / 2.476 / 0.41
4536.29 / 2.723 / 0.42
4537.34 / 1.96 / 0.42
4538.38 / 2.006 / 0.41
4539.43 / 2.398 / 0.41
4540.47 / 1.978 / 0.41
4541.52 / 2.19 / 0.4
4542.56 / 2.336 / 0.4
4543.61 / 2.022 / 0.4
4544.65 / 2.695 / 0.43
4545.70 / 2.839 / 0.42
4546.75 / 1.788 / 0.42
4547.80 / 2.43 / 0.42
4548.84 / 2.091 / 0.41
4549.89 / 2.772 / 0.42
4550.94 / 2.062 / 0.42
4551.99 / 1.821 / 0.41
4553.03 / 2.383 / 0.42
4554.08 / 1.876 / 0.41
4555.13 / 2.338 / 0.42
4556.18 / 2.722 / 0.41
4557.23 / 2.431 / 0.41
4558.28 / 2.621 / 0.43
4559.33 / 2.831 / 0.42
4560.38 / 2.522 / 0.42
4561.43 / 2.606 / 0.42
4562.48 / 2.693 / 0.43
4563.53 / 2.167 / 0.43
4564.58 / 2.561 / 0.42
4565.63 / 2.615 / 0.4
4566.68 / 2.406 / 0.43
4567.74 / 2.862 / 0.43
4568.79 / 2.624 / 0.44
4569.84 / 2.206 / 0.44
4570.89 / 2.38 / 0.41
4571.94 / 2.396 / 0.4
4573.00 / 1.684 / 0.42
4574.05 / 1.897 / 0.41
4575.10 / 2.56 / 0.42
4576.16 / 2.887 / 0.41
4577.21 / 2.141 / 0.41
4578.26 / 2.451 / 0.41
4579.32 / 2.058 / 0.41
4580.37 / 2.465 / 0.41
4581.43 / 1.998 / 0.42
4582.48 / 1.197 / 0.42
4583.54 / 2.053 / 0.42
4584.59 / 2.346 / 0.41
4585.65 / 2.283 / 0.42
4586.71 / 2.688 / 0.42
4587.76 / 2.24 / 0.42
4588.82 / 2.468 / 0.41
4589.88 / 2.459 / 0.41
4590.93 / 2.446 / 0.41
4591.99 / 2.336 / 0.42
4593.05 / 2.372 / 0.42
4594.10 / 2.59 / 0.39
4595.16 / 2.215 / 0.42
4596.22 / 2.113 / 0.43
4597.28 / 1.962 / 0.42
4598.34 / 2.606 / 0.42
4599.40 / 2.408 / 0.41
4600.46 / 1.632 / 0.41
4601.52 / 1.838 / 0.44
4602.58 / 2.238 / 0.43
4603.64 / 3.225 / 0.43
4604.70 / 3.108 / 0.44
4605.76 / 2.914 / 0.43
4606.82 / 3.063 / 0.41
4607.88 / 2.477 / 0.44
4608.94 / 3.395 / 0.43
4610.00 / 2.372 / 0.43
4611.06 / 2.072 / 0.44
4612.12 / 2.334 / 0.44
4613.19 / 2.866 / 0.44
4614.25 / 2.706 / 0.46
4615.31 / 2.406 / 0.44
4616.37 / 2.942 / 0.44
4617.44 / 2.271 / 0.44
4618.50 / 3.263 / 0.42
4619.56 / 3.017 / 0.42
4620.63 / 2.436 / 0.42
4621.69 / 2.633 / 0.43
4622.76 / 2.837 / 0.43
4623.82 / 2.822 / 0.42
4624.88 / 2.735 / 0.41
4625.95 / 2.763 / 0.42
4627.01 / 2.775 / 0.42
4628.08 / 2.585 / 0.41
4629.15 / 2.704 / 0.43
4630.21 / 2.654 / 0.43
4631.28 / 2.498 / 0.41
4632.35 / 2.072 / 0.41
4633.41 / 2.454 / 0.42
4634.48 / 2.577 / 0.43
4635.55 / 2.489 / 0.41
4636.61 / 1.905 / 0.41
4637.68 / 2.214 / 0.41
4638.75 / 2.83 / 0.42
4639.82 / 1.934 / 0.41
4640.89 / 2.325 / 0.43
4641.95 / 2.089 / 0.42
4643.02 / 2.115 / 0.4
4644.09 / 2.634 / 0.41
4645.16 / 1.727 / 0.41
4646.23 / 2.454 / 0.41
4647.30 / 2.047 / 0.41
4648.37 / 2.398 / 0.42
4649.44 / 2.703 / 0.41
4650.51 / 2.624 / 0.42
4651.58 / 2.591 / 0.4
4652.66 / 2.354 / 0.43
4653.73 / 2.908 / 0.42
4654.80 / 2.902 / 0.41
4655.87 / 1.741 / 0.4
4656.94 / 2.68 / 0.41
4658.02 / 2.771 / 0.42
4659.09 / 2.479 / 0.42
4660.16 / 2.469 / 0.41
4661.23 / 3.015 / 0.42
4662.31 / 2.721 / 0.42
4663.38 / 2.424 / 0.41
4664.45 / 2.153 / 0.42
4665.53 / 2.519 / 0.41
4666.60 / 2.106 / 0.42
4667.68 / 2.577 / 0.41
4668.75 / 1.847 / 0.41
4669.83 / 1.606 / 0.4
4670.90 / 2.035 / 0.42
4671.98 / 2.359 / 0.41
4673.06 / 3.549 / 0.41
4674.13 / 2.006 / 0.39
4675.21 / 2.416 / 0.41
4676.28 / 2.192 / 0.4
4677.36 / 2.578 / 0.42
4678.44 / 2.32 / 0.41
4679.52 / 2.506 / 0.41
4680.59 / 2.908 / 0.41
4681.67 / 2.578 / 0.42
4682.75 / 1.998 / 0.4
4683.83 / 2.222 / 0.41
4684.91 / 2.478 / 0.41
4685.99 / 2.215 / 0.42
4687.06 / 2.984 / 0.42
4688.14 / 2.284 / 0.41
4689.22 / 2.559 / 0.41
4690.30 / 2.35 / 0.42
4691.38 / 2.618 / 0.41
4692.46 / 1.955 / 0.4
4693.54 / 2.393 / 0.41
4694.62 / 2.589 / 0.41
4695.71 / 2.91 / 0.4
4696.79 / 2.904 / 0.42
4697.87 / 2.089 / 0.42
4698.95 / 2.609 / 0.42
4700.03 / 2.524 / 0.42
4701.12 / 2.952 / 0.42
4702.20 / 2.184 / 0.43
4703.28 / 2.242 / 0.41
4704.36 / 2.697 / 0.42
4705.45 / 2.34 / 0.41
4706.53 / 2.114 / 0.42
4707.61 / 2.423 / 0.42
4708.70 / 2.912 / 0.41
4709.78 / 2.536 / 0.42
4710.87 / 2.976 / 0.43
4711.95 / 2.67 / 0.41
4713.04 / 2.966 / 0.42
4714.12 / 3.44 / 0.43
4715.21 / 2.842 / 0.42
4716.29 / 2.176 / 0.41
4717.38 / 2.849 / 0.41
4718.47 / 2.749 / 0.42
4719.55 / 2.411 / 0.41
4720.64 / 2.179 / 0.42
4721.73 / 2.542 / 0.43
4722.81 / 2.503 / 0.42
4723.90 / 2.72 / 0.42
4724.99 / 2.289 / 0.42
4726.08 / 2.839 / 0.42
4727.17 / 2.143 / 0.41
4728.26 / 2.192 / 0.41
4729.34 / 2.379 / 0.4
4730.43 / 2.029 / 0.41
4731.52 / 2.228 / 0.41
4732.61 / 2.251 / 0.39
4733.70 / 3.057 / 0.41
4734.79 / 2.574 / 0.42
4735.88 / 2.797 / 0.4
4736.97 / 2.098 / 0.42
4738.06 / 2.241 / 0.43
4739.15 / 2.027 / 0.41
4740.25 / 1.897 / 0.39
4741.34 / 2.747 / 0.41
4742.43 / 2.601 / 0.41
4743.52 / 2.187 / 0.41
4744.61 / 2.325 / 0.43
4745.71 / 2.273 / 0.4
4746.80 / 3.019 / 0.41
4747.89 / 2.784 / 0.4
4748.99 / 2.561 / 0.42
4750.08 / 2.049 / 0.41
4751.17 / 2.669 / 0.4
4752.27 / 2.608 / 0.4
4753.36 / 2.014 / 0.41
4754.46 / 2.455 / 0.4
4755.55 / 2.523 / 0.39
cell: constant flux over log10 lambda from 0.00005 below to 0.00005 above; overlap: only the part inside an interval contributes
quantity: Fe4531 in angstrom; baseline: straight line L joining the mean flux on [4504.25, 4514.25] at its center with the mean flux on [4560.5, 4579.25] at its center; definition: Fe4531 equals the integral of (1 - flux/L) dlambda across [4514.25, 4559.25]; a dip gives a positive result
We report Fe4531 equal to 3.0 angstrom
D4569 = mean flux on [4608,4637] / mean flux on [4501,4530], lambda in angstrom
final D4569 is 1.07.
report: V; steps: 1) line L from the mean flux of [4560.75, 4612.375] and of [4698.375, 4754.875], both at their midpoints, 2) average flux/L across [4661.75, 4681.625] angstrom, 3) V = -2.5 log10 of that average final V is 0.03 mag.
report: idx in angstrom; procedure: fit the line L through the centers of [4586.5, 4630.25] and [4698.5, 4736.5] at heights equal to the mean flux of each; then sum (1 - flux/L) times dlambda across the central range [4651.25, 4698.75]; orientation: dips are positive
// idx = 2.0 angstrom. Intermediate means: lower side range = 2.57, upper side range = 2.55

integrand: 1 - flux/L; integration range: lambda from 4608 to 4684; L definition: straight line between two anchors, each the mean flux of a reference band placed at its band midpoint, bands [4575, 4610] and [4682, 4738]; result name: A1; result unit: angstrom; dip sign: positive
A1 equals -1.10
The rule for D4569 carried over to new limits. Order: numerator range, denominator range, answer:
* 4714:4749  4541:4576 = 1.04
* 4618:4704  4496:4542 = 1.05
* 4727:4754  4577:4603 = 1.08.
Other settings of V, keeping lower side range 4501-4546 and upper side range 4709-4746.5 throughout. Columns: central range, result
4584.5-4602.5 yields 0.06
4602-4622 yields -0.12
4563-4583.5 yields 0.06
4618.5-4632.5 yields -0.11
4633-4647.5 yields 0.08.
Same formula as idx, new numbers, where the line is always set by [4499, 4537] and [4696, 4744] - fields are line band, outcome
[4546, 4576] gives 0.4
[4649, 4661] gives -0.5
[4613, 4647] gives -0.9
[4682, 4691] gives 0.3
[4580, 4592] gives 0.9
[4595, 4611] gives -0.4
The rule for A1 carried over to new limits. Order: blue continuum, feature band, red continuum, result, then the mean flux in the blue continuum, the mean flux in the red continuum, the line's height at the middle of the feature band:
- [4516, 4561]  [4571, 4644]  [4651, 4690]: -1.8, 2.31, 2.45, 2.38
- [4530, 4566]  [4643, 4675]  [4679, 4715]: 1.0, 2.34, 2.55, 2.5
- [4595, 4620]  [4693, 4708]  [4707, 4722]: 1.0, 2.56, 2.69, 2.67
